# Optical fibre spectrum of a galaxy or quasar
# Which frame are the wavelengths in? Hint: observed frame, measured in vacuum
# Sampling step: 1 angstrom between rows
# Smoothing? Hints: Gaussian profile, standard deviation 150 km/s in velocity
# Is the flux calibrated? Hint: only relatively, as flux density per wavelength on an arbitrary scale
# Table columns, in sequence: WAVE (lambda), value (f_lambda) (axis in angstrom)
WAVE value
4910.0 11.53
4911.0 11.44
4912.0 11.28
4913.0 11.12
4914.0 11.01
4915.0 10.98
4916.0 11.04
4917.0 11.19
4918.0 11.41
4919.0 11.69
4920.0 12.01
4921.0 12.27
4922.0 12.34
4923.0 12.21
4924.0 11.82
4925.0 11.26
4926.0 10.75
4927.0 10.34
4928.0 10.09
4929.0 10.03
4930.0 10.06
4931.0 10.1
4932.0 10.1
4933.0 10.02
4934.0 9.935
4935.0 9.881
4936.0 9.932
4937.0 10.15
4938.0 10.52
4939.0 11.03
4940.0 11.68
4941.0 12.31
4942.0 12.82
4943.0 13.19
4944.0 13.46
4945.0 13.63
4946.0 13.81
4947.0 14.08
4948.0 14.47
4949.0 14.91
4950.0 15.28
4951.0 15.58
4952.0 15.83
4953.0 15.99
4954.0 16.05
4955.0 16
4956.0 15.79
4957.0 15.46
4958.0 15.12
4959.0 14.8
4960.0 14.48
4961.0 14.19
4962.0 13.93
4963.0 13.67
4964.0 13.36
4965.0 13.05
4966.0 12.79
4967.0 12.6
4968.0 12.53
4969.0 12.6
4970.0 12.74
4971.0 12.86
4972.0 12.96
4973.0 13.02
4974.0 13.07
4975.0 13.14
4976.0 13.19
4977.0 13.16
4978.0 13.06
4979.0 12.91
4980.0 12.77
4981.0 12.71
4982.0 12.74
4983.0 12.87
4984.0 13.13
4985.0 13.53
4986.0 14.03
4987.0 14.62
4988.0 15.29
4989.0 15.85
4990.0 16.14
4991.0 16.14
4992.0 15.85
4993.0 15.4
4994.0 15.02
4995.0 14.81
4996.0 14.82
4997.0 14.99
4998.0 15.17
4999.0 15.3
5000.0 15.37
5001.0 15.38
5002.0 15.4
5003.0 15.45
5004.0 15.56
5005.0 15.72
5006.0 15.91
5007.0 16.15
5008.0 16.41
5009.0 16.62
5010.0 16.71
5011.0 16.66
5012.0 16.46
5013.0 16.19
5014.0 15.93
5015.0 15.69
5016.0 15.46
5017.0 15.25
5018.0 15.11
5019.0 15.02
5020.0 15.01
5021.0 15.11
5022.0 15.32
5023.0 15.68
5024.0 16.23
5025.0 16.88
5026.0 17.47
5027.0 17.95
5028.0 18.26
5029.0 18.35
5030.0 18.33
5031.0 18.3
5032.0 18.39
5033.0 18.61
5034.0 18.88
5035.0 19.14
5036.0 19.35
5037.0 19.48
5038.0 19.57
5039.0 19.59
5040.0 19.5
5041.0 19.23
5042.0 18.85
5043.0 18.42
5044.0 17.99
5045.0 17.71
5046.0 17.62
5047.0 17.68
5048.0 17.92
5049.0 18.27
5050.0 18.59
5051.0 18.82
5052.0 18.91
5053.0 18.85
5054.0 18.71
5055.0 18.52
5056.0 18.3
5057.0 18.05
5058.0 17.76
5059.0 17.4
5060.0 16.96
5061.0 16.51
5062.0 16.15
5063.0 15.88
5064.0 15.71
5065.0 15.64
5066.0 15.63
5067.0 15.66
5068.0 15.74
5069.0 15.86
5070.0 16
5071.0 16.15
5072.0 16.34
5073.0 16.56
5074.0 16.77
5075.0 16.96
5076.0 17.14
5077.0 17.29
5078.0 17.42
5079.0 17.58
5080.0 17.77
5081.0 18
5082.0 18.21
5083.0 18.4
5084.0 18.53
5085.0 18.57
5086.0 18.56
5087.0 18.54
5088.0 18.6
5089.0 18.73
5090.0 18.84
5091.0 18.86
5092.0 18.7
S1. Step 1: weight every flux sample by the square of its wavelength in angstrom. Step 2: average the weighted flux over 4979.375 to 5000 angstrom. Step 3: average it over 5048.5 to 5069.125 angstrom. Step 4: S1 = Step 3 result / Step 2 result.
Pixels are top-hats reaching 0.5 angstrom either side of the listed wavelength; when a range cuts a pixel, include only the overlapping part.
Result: 1.22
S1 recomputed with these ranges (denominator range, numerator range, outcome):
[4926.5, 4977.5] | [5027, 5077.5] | 1.43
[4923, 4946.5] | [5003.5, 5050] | 1.60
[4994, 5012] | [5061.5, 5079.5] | 1.07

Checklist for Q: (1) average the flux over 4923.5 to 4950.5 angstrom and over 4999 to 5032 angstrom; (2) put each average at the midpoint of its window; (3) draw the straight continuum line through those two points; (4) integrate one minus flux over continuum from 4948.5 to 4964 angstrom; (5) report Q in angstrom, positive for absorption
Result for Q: -2.8 angstrom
